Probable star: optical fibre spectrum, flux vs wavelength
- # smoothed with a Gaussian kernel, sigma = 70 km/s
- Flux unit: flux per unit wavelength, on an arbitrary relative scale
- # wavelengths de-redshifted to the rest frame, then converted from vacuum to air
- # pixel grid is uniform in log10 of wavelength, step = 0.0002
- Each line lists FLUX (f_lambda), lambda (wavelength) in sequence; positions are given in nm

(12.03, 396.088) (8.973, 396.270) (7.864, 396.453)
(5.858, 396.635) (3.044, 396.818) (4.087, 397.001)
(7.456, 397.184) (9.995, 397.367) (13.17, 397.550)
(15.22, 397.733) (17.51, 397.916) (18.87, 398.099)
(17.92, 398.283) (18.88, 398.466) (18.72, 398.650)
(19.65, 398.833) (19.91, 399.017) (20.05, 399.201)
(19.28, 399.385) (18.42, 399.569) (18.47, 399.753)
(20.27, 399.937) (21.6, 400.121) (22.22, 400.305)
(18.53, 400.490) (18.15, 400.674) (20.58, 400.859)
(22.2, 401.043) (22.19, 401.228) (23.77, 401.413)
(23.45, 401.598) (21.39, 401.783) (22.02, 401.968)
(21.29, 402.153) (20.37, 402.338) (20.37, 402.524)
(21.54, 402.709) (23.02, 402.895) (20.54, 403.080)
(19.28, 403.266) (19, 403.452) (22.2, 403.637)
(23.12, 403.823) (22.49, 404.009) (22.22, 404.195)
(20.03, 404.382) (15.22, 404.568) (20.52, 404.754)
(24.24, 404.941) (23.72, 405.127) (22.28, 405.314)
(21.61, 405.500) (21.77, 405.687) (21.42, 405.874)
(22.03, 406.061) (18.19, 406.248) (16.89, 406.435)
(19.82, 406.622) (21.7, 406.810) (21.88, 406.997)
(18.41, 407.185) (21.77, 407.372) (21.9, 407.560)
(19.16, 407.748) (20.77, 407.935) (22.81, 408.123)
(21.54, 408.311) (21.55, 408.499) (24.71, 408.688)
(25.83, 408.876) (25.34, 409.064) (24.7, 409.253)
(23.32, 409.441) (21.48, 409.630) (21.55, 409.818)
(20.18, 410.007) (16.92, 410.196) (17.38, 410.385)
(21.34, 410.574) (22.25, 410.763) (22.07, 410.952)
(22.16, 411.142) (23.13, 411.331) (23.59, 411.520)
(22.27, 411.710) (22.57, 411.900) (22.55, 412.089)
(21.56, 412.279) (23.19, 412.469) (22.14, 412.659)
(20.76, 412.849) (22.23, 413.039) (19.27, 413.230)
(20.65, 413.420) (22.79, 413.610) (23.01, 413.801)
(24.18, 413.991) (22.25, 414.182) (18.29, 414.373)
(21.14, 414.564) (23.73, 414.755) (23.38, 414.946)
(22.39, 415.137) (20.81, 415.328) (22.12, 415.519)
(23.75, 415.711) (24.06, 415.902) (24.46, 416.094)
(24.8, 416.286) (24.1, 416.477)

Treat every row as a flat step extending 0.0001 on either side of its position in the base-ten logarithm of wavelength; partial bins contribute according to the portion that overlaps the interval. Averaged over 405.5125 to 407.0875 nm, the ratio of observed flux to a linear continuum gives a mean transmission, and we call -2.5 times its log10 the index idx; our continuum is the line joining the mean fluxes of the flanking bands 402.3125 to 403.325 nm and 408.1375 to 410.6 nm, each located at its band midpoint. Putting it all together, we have 0.051 mag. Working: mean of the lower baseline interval 20.9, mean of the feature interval 20.5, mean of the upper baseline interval 22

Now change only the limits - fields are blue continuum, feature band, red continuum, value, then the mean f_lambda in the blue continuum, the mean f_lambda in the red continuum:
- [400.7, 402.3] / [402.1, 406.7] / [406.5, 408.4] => 0.025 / 21.9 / 20.9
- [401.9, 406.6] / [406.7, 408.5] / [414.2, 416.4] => 0.019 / 21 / 22.6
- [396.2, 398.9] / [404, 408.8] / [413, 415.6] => -0.209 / 12.5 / 21.9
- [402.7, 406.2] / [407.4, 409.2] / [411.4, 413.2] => -0.042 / 21.3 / 22.2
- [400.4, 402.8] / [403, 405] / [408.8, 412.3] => 0.037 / 21.2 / 22.1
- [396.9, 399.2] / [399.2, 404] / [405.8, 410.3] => -0.199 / 15.3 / 21.4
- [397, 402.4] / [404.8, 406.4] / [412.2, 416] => -0.081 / 18.8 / 22.1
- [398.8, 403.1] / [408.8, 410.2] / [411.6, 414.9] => -0.055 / 20.8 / 21.9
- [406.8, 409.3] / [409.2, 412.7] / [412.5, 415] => 0.014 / 22.3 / 21.8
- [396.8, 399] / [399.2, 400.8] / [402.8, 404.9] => -0.186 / 14.3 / 20.8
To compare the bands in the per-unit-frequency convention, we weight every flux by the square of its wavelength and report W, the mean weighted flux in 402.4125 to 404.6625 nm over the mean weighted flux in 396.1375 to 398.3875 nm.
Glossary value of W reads 2.0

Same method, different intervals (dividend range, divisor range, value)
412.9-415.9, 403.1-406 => 1.09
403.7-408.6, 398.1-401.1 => 1.11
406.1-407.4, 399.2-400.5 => 1.03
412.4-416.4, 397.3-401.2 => 1.29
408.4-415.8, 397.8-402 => 1.17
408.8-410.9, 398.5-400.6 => 1.16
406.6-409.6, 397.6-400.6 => 1.22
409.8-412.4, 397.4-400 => 1.26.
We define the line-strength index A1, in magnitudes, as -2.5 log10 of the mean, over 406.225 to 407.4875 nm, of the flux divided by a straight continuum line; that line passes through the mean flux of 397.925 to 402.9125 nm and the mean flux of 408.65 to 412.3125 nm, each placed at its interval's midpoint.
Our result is 0.09 mag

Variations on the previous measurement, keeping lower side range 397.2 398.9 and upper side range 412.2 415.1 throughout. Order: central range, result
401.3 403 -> -0.231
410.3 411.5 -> -0.033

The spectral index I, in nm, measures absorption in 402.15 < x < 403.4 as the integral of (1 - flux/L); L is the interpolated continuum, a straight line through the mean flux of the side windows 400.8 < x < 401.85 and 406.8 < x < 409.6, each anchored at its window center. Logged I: 0.08 nm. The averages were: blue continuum 22.3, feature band 20.8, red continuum 22.4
